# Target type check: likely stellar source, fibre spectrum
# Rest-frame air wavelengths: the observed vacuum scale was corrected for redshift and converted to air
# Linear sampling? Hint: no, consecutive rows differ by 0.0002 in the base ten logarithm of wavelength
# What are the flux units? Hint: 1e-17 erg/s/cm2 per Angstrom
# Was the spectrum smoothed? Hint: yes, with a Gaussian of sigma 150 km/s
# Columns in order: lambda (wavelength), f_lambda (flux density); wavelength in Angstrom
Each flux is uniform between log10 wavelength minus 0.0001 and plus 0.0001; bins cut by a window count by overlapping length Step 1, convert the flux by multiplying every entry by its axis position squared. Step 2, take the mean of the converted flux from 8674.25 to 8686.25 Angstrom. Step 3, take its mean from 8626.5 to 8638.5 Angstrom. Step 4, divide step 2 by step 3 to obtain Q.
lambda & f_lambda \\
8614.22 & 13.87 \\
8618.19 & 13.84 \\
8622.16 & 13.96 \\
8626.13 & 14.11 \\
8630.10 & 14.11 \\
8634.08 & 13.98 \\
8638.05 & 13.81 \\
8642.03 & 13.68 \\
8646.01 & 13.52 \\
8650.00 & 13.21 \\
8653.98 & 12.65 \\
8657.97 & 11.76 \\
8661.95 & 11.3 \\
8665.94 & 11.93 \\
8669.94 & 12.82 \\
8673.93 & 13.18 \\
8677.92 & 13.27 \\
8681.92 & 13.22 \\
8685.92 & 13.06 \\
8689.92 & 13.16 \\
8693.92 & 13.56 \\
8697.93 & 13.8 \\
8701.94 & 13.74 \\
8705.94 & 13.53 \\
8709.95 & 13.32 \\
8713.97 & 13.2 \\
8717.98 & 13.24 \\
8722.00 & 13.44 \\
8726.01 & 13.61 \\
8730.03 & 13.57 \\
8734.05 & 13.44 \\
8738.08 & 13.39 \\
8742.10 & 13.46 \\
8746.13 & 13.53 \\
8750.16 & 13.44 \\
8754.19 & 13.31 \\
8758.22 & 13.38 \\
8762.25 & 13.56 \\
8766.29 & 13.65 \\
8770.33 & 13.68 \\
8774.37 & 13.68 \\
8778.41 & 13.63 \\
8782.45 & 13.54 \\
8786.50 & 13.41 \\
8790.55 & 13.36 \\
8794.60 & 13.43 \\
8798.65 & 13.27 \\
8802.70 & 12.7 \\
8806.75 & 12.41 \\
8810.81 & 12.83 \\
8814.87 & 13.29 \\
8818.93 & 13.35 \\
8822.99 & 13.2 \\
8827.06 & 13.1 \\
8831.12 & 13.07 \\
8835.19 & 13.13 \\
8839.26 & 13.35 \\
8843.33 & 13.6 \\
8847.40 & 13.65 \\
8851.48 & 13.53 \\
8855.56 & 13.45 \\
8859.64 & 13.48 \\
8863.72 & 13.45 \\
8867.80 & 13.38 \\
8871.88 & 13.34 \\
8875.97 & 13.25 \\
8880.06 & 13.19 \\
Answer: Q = 0.95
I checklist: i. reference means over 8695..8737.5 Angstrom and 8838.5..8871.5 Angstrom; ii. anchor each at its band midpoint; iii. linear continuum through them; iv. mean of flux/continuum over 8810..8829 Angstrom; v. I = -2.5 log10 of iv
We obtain 0.03 mag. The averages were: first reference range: 13.5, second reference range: 13.5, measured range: 13.2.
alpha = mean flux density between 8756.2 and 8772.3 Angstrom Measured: 13.6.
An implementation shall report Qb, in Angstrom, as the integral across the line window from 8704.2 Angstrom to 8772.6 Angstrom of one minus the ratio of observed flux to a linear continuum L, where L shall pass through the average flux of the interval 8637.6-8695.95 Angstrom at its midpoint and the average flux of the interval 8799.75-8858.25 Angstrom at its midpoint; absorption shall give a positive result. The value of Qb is -2.2 Angstrom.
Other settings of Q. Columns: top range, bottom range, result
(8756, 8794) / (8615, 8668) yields 1.06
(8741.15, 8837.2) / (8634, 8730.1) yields 1.04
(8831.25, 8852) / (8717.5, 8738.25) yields 1.02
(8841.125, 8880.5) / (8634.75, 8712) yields 1.07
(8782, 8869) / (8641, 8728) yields 1.05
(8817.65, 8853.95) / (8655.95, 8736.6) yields 1.05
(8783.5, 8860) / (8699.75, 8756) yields 1.01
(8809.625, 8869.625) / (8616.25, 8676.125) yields 1.06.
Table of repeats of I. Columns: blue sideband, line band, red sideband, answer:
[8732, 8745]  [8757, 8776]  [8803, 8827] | -0.03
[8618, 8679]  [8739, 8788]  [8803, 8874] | -0.02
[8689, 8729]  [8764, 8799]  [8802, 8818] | -0.04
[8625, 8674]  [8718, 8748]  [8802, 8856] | -0.03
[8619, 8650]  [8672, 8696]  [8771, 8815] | 0.03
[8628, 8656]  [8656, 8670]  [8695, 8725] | 0.15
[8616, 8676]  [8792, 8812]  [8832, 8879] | 0.03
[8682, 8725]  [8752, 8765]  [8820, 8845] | -0.01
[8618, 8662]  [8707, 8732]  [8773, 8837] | -0.01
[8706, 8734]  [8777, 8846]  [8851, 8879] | 0.02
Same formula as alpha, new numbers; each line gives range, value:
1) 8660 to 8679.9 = 12.5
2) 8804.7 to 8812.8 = 12.6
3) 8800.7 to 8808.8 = 12.6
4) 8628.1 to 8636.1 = 14.1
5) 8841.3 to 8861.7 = 13.5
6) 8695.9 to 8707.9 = 13.7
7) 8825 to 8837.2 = 13.1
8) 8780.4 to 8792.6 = 13.4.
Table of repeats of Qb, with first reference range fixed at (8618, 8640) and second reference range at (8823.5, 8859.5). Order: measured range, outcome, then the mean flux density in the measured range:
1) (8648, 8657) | 0.72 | 12.8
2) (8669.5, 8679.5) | 0.52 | 13.1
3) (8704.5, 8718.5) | 0.43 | 13.3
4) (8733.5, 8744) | 0.18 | 13.4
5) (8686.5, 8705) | 0.35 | 13.5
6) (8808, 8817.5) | 0.29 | 13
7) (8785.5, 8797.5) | 0.10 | 13.4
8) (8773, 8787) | -0.04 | 13.6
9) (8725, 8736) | 0.12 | 13.5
